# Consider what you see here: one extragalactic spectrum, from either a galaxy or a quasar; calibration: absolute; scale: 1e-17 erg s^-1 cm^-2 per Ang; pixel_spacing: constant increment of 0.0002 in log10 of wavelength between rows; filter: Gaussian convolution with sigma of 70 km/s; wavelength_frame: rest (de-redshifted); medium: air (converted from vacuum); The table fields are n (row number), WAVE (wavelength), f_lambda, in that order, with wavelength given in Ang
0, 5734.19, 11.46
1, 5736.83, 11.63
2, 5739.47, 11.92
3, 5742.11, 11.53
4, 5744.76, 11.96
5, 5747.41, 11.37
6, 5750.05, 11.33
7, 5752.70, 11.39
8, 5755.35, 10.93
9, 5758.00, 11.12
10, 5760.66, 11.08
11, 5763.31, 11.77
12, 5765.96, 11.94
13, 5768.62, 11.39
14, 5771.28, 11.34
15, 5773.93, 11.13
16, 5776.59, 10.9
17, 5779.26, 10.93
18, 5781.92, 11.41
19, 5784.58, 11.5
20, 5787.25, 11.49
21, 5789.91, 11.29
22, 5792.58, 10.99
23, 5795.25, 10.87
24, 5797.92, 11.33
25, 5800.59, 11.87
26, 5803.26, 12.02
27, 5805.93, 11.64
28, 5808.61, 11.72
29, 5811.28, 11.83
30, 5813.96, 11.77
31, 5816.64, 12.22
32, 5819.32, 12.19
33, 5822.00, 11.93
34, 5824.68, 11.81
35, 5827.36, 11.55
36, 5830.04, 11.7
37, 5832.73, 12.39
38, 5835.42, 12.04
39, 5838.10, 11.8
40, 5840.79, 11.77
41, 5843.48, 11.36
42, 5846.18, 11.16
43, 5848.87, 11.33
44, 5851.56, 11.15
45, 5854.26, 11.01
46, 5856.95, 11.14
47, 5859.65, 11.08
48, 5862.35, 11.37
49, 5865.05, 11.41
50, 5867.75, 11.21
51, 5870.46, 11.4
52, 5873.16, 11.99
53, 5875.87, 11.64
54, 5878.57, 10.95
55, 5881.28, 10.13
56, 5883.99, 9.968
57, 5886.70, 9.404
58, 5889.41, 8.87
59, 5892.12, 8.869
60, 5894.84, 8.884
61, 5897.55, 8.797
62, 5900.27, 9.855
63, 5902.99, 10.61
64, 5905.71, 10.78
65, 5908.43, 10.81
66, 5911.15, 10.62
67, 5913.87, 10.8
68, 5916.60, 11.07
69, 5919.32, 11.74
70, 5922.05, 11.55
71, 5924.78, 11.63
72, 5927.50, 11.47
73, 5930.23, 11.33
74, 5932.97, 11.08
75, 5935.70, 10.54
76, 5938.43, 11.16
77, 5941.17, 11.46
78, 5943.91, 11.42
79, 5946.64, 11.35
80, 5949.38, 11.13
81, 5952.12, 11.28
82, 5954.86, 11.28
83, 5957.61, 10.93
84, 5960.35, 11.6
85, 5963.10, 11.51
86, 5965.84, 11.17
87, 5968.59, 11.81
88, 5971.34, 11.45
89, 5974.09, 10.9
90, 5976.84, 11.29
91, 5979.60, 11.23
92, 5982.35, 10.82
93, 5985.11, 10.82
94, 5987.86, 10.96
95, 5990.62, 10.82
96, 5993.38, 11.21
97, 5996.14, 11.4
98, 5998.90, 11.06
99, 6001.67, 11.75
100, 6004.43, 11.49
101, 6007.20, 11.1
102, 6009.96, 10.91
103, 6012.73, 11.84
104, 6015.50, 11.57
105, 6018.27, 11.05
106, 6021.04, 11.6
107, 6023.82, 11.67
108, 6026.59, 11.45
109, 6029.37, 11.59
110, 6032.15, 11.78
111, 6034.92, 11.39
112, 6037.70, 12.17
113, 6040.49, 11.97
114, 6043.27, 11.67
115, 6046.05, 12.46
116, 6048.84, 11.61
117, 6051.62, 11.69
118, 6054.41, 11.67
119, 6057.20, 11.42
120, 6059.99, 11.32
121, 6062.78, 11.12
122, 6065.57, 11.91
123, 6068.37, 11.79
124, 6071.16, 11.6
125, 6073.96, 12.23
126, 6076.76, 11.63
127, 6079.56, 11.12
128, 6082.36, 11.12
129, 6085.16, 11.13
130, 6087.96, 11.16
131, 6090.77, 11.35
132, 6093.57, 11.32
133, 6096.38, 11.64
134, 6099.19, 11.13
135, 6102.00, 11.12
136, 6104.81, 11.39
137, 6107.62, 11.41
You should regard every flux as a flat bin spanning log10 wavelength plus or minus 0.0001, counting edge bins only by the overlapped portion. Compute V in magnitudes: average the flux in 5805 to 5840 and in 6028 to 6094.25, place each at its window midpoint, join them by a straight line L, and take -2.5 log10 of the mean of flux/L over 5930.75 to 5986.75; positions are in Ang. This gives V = 0.05 mag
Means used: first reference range 11.9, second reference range 11.6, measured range 11.2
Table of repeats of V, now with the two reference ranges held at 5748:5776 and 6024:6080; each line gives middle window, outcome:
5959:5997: 0.04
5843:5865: 0.02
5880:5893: 0.21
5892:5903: 0.23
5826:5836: -0.05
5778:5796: 0.01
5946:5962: 0.03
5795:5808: -0.02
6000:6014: 0.02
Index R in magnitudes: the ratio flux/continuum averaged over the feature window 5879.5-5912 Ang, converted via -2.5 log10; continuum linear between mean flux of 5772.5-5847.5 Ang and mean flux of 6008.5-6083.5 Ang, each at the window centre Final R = 0.18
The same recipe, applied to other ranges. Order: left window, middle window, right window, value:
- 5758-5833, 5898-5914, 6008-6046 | 0.11 mag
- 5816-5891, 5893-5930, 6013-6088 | 0.07 mag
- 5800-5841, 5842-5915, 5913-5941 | 0.09 mag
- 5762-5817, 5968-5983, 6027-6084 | 0.03 mag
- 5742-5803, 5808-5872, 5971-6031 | -0.03 mag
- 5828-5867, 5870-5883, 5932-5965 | 0.02 mag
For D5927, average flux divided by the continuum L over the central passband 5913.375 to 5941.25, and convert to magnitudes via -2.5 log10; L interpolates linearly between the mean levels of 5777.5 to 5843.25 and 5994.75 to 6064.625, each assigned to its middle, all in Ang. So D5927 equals 0.03 mag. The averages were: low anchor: 11.7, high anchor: 11.6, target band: 11.3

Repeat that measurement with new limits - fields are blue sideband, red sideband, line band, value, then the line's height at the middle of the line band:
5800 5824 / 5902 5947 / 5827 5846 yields 0.00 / 11.7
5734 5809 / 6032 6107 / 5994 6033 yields 0.01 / 11.5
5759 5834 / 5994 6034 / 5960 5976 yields 0.01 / 11.5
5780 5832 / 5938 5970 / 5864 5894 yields 0.10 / 11.5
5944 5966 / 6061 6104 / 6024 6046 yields -0.04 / 11.4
